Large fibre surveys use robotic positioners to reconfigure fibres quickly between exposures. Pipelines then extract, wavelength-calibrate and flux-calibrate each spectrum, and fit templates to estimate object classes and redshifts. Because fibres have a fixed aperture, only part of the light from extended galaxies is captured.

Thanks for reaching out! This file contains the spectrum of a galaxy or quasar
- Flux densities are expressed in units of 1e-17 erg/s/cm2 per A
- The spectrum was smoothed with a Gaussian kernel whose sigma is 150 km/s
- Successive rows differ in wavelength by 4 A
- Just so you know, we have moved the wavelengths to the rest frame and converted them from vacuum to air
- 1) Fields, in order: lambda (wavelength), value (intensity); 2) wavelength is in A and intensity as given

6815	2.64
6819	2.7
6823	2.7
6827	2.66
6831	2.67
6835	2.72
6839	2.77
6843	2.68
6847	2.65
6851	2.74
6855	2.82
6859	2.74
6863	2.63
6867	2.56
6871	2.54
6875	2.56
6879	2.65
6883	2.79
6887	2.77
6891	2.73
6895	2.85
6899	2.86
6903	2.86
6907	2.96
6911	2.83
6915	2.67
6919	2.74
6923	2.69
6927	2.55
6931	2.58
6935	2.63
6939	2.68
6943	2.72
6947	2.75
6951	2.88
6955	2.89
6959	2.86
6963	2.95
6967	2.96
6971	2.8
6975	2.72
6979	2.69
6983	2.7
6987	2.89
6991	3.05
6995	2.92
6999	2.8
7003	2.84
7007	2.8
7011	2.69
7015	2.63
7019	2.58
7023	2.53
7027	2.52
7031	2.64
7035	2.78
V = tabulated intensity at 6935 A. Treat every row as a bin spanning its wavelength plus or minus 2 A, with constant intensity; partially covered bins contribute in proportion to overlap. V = 2.63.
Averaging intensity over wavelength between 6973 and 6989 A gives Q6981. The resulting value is 2.75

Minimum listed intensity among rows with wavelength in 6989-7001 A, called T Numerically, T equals 2.8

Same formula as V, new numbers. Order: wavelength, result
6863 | 2.63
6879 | 2.65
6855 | 2.82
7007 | 2.8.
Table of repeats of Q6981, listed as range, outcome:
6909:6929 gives 2.7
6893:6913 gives 2.87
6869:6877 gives 2.55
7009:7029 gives 2.59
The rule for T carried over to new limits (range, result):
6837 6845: 2.68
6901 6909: 2.86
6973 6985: 2.69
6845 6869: 2.56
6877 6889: 2.65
